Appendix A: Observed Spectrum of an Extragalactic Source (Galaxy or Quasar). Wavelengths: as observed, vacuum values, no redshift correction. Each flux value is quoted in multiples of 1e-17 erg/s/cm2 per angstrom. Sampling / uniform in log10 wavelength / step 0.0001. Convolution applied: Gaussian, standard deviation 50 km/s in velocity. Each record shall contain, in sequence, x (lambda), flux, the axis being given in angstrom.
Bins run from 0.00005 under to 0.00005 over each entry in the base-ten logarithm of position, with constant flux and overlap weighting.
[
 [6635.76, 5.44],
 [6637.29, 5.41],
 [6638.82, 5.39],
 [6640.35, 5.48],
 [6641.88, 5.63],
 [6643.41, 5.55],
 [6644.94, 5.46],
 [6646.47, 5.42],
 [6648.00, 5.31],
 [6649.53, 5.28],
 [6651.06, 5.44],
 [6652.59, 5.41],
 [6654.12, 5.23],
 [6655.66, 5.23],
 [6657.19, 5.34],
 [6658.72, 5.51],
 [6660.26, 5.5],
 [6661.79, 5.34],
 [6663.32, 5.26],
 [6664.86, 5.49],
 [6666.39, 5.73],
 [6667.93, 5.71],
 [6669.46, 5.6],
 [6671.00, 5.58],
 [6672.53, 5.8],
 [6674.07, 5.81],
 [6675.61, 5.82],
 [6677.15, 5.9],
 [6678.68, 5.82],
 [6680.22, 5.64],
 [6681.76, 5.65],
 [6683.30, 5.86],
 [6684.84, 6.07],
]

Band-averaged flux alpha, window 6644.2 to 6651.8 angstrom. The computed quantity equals 5.38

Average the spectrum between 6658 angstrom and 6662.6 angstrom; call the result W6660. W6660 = 5.45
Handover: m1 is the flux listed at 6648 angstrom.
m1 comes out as 5.31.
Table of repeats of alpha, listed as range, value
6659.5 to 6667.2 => 5.47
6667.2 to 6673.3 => 5.68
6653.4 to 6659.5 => 5.32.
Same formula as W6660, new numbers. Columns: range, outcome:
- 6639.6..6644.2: 5.55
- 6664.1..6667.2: 5.61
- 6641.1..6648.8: 5.47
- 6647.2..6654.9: 5.33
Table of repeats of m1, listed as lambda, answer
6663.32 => 5.26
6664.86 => 5.49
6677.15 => 5.9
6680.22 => 5.64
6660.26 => 5.5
